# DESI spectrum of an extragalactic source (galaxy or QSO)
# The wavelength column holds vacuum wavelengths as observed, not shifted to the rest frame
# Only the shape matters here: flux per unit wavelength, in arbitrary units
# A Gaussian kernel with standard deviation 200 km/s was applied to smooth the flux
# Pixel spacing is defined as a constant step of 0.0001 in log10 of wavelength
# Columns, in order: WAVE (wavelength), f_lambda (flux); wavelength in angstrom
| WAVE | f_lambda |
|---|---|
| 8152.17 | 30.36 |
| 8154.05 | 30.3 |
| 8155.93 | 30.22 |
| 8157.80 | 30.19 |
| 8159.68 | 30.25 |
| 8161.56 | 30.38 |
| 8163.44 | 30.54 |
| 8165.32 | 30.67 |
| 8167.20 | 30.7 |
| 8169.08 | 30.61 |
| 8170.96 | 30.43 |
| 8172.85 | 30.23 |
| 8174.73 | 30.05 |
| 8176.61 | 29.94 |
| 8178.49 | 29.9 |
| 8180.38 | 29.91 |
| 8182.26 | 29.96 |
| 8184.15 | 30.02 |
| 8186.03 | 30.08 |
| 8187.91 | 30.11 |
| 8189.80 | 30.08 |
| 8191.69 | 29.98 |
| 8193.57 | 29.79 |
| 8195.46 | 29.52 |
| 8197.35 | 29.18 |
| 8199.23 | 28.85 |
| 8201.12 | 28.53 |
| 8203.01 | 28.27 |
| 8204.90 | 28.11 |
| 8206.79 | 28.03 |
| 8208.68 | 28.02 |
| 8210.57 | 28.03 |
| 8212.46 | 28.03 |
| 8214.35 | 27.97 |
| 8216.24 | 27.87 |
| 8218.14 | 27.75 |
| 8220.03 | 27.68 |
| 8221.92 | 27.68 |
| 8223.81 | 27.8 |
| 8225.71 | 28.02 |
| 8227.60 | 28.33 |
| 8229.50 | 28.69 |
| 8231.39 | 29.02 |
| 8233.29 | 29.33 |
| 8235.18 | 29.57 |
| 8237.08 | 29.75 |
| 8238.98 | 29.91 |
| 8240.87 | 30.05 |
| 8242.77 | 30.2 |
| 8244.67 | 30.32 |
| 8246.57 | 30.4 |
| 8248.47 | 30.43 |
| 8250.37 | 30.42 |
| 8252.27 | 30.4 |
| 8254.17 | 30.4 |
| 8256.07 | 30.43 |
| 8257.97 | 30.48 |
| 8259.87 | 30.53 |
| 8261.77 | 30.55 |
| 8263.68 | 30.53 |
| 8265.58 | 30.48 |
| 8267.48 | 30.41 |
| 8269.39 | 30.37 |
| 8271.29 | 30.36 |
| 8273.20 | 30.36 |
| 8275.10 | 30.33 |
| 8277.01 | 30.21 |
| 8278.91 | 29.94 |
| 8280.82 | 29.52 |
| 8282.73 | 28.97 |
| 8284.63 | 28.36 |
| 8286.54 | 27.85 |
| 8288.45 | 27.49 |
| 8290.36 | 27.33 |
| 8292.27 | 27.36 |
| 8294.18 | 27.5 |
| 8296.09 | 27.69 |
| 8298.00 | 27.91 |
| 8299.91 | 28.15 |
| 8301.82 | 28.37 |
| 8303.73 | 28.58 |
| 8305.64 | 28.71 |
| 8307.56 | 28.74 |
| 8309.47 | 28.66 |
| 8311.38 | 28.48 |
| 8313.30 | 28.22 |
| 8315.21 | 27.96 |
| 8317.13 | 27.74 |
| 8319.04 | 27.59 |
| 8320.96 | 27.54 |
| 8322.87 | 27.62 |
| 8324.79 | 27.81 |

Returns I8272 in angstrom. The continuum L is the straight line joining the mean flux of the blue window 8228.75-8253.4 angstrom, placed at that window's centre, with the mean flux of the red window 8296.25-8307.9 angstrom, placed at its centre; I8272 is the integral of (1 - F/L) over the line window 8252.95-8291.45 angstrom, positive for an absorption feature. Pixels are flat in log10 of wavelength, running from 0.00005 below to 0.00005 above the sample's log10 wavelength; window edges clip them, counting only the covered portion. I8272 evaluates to -0.8 angstrom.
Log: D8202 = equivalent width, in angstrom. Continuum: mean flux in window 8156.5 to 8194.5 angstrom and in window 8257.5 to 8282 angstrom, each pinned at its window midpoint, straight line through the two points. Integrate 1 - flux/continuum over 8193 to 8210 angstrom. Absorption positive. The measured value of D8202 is 0.9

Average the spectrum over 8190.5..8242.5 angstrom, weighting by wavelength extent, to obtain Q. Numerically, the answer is 28.7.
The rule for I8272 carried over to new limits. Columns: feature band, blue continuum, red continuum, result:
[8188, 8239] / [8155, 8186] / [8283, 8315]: 1.5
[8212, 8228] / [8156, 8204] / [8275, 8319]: 0.8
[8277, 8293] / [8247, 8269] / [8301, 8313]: 0.5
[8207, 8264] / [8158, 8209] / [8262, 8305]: 0.2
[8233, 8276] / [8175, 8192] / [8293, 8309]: -2.0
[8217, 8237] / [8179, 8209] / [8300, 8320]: 0.4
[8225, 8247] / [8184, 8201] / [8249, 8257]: 0.5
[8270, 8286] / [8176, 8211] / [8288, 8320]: -0.8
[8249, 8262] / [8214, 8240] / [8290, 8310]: -1.0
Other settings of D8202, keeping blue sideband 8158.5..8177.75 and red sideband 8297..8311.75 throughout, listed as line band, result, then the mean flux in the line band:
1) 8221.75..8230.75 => 0.42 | 28.2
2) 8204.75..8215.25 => 0.62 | 28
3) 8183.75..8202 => 0.25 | 29.6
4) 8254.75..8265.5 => -0.52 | 30.5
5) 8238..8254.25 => -0.55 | 30.3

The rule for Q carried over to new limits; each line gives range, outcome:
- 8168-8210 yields 29.5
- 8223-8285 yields 29.9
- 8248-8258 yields 30.4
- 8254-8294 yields 29.6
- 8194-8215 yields 28.5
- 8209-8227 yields 27.9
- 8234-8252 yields 30.1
